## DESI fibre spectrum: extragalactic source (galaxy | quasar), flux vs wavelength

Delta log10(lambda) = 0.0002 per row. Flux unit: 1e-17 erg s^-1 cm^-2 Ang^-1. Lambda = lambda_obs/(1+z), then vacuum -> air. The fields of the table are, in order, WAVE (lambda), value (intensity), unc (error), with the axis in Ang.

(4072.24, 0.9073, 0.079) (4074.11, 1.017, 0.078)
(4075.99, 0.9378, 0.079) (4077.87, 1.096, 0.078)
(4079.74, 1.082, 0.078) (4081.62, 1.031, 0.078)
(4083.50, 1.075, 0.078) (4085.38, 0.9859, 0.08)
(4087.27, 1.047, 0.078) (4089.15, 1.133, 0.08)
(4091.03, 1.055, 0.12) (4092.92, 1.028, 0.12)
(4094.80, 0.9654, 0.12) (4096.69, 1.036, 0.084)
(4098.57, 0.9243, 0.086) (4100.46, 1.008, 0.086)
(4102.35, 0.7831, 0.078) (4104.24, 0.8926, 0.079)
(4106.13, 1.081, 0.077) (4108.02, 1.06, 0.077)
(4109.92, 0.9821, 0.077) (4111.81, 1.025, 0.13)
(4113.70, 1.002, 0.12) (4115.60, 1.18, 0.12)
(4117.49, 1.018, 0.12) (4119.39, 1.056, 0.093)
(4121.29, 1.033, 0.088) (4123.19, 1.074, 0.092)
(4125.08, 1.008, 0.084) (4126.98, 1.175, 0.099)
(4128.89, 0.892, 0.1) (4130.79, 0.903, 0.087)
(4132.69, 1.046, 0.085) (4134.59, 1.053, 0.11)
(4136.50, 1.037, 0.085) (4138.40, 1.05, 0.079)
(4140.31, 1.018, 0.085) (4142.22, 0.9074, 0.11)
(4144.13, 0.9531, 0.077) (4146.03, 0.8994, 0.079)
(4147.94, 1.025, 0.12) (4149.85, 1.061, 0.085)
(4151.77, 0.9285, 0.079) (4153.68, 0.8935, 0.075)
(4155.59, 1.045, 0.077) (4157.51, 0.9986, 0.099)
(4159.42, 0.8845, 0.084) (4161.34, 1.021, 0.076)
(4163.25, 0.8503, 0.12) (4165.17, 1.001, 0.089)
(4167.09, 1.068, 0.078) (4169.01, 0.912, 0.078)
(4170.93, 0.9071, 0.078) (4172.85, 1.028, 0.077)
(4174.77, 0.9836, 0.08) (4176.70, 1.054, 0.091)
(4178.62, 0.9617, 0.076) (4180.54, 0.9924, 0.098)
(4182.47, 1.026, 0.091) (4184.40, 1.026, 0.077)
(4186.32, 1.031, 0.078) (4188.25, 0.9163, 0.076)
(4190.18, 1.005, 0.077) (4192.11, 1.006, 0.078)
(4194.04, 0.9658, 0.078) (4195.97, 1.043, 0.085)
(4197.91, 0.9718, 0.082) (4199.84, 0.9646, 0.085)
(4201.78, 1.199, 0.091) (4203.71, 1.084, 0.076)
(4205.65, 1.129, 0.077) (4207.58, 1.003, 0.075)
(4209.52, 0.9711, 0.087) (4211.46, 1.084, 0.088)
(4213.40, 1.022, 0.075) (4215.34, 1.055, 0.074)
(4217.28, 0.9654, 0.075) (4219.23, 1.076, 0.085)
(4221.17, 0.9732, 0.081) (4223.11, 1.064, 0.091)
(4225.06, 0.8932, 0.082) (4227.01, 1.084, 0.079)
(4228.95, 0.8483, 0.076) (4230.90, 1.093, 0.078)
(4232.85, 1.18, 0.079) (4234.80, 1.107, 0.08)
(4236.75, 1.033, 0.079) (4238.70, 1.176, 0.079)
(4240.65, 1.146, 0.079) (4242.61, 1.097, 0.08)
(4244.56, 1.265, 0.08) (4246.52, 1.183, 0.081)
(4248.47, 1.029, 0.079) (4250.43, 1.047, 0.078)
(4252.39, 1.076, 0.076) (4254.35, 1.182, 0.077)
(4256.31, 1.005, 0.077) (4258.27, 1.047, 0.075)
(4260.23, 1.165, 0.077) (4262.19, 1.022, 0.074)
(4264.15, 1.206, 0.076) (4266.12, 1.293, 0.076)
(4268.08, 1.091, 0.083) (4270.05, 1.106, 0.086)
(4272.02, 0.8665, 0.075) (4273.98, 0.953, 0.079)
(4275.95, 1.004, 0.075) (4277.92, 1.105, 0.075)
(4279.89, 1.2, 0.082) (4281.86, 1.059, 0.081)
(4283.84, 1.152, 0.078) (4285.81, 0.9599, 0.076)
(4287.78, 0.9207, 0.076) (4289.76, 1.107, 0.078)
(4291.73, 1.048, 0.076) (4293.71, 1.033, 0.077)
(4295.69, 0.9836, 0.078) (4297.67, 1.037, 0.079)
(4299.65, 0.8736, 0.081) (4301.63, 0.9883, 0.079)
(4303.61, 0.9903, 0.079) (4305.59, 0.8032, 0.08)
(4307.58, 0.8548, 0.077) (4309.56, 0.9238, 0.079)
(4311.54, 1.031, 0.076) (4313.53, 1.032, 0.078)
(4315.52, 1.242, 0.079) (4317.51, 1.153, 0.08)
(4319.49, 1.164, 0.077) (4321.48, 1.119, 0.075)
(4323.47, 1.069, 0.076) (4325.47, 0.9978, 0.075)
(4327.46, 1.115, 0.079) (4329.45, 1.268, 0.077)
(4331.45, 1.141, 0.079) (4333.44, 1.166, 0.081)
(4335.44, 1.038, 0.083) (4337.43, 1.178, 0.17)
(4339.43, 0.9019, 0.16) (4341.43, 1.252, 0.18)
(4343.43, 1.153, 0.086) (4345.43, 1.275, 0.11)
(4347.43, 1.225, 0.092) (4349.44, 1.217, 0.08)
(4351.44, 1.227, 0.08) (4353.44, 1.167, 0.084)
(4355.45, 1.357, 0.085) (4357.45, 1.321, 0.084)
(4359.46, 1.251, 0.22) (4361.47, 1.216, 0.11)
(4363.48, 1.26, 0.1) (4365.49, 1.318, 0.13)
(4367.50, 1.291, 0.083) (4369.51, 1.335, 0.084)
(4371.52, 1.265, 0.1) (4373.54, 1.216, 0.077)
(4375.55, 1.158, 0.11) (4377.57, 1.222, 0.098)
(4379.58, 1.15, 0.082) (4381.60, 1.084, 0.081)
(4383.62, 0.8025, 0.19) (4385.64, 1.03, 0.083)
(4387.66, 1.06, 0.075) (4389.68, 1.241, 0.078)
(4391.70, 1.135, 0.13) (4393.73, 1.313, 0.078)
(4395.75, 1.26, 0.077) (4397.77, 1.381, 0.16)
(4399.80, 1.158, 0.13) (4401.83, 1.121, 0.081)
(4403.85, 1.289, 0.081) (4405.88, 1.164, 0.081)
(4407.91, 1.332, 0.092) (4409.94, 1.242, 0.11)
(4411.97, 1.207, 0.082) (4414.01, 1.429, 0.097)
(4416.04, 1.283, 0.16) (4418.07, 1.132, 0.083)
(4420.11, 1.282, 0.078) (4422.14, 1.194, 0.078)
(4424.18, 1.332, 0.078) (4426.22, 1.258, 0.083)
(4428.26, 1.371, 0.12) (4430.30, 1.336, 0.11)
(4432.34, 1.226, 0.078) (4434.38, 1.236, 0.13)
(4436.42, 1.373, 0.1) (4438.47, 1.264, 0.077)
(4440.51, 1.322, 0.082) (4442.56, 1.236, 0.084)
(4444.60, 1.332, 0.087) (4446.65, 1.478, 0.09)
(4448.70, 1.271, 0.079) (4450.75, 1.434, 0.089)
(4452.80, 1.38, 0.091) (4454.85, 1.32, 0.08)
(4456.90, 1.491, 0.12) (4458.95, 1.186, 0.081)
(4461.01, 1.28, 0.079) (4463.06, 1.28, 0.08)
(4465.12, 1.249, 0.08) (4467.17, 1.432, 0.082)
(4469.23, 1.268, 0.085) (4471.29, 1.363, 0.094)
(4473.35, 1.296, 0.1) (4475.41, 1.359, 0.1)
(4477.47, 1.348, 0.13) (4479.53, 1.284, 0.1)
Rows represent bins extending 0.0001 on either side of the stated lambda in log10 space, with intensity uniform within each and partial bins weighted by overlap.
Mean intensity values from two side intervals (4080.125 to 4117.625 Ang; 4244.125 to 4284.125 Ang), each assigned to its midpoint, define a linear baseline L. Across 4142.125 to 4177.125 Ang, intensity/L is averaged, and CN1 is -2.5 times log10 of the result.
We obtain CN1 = 0.08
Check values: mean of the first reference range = 1.02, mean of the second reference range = 1.09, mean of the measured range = 0.97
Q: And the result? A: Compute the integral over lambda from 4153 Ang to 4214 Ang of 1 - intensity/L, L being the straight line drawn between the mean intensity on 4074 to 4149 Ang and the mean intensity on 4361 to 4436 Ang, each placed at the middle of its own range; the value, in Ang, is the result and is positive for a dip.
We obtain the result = 3.8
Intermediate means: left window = 1.01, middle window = 1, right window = 1.23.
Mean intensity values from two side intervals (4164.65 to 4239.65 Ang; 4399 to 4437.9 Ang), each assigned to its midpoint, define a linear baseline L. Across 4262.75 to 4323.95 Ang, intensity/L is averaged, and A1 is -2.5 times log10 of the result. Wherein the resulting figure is 0.080 mag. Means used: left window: 1.02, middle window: 1.04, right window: 1.26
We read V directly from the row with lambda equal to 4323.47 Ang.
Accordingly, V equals 1.069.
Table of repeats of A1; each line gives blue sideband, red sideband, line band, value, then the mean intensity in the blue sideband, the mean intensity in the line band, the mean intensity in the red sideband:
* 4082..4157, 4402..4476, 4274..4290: 0.10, 1.01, 1.05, 1.3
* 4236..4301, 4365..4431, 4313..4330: 0.01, 1.07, 1.13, 1.22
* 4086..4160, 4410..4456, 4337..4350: 0.04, 1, 1.17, 1.3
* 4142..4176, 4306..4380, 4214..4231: 0.04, 0.967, 1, 1.17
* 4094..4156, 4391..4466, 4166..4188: 0.06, 1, 0.996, 1.29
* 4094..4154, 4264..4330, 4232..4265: -0.08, 1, 1.12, 1.05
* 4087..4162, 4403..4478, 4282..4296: 0.13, 1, 1.03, 1.3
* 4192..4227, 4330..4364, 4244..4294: 0.02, 1.03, 1.08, 1.2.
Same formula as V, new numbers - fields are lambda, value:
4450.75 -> 1.434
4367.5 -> 1.291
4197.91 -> 0.9718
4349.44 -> 1.217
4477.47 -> 1.348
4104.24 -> 0.8926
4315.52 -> 1.242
